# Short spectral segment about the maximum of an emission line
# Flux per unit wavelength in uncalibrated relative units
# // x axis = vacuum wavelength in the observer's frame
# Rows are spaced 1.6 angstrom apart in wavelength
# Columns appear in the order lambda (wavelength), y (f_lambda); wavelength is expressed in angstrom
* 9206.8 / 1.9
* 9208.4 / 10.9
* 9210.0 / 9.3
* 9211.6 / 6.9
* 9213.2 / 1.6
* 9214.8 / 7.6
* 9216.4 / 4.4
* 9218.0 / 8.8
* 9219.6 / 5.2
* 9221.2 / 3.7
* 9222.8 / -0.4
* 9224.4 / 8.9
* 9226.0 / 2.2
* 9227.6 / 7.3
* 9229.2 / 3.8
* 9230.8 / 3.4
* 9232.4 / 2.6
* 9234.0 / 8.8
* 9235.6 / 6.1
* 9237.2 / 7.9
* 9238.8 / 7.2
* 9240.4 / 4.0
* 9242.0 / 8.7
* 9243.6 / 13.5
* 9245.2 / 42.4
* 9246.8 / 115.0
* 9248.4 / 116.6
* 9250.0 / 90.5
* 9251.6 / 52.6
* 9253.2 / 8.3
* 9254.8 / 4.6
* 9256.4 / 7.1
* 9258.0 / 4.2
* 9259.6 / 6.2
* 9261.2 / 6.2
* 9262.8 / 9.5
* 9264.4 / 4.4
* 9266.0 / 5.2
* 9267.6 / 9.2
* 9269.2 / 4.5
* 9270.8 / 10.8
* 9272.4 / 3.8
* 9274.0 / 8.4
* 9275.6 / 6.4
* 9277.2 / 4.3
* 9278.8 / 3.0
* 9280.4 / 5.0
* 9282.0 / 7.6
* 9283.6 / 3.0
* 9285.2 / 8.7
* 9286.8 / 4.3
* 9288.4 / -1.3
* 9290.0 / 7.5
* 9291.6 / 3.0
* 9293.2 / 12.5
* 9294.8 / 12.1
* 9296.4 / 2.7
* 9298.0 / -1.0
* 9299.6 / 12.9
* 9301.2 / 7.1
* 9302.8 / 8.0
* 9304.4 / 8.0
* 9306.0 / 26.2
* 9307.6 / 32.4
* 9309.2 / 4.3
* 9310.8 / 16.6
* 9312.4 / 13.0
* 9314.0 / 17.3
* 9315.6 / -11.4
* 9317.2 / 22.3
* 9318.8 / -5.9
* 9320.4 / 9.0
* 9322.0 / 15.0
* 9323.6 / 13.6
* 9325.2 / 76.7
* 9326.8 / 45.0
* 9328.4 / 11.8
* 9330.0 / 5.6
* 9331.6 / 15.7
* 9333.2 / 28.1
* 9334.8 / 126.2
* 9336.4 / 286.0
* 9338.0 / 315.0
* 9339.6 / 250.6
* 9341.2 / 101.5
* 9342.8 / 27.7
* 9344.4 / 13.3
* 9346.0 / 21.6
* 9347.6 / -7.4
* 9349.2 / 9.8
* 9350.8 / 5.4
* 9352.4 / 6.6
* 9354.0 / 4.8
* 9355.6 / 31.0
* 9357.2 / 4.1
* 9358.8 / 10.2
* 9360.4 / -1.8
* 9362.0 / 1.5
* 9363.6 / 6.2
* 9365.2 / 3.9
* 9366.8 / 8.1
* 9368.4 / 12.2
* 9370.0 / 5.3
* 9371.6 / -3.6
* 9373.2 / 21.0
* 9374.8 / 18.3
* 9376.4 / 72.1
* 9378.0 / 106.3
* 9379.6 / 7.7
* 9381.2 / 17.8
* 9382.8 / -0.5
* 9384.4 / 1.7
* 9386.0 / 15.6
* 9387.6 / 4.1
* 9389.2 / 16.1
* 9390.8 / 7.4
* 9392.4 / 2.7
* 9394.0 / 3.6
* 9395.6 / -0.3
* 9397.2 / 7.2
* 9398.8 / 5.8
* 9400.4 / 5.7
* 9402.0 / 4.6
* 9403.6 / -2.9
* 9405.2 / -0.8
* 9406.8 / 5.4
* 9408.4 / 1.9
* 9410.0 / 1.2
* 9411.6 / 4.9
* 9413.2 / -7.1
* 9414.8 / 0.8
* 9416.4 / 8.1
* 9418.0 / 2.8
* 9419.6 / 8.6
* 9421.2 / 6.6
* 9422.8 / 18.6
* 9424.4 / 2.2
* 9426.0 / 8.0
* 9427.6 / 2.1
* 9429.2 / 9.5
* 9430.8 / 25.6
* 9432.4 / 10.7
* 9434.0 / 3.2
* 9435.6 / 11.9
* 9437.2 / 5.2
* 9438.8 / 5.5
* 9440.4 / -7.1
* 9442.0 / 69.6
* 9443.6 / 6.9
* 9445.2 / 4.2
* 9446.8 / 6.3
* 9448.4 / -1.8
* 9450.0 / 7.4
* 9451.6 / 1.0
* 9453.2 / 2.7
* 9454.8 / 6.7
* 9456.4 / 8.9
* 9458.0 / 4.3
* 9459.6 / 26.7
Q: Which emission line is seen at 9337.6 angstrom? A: [O III]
